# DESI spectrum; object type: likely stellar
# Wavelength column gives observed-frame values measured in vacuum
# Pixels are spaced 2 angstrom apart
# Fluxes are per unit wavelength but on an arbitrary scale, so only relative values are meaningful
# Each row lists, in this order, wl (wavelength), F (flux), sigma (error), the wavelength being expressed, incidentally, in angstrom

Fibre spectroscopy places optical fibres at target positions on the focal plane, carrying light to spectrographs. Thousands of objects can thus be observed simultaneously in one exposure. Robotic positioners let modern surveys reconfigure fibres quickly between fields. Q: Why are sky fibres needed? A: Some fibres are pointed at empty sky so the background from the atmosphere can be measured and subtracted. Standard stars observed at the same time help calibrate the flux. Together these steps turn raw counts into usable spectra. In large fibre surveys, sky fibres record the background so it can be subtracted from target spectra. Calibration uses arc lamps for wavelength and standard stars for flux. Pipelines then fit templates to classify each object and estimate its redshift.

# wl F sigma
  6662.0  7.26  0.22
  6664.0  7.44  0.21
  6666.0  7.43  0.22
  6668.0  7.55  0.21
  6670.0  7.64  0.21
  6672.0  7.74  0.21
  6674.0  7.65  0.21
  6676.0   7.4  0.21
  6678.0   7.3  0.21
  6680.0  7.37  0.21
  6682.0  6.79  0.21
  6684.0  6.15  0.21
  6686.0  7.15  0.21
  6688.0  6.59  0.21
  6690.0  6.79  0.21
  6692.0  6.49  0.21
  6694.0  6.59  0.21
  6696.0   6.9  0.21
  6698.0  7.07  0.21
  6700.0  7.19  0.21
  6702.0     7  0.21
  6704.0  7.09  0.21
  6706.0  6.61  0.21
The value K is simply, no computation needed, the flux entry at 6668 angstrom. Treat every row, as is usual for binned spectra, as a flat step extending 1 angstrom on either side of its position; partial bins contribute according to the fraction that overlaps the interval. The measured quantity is 7.55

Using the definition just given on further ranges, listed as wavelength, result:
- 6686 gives 7.15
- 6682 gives 6.79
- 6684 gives 6.15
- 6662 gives 7.26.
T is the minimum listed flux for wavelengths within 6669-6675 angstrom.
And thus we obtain 7.64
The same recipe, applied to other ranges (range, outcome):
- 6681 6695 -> 6.15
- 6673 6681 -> 7.3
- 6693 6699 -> 6.59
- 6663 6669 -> 7.43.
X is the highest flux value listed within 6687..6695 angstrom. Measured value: 6.79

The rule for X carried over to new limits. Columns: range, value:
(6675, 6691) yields 7.4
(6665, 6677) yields 7.74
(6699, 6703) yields 7.19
